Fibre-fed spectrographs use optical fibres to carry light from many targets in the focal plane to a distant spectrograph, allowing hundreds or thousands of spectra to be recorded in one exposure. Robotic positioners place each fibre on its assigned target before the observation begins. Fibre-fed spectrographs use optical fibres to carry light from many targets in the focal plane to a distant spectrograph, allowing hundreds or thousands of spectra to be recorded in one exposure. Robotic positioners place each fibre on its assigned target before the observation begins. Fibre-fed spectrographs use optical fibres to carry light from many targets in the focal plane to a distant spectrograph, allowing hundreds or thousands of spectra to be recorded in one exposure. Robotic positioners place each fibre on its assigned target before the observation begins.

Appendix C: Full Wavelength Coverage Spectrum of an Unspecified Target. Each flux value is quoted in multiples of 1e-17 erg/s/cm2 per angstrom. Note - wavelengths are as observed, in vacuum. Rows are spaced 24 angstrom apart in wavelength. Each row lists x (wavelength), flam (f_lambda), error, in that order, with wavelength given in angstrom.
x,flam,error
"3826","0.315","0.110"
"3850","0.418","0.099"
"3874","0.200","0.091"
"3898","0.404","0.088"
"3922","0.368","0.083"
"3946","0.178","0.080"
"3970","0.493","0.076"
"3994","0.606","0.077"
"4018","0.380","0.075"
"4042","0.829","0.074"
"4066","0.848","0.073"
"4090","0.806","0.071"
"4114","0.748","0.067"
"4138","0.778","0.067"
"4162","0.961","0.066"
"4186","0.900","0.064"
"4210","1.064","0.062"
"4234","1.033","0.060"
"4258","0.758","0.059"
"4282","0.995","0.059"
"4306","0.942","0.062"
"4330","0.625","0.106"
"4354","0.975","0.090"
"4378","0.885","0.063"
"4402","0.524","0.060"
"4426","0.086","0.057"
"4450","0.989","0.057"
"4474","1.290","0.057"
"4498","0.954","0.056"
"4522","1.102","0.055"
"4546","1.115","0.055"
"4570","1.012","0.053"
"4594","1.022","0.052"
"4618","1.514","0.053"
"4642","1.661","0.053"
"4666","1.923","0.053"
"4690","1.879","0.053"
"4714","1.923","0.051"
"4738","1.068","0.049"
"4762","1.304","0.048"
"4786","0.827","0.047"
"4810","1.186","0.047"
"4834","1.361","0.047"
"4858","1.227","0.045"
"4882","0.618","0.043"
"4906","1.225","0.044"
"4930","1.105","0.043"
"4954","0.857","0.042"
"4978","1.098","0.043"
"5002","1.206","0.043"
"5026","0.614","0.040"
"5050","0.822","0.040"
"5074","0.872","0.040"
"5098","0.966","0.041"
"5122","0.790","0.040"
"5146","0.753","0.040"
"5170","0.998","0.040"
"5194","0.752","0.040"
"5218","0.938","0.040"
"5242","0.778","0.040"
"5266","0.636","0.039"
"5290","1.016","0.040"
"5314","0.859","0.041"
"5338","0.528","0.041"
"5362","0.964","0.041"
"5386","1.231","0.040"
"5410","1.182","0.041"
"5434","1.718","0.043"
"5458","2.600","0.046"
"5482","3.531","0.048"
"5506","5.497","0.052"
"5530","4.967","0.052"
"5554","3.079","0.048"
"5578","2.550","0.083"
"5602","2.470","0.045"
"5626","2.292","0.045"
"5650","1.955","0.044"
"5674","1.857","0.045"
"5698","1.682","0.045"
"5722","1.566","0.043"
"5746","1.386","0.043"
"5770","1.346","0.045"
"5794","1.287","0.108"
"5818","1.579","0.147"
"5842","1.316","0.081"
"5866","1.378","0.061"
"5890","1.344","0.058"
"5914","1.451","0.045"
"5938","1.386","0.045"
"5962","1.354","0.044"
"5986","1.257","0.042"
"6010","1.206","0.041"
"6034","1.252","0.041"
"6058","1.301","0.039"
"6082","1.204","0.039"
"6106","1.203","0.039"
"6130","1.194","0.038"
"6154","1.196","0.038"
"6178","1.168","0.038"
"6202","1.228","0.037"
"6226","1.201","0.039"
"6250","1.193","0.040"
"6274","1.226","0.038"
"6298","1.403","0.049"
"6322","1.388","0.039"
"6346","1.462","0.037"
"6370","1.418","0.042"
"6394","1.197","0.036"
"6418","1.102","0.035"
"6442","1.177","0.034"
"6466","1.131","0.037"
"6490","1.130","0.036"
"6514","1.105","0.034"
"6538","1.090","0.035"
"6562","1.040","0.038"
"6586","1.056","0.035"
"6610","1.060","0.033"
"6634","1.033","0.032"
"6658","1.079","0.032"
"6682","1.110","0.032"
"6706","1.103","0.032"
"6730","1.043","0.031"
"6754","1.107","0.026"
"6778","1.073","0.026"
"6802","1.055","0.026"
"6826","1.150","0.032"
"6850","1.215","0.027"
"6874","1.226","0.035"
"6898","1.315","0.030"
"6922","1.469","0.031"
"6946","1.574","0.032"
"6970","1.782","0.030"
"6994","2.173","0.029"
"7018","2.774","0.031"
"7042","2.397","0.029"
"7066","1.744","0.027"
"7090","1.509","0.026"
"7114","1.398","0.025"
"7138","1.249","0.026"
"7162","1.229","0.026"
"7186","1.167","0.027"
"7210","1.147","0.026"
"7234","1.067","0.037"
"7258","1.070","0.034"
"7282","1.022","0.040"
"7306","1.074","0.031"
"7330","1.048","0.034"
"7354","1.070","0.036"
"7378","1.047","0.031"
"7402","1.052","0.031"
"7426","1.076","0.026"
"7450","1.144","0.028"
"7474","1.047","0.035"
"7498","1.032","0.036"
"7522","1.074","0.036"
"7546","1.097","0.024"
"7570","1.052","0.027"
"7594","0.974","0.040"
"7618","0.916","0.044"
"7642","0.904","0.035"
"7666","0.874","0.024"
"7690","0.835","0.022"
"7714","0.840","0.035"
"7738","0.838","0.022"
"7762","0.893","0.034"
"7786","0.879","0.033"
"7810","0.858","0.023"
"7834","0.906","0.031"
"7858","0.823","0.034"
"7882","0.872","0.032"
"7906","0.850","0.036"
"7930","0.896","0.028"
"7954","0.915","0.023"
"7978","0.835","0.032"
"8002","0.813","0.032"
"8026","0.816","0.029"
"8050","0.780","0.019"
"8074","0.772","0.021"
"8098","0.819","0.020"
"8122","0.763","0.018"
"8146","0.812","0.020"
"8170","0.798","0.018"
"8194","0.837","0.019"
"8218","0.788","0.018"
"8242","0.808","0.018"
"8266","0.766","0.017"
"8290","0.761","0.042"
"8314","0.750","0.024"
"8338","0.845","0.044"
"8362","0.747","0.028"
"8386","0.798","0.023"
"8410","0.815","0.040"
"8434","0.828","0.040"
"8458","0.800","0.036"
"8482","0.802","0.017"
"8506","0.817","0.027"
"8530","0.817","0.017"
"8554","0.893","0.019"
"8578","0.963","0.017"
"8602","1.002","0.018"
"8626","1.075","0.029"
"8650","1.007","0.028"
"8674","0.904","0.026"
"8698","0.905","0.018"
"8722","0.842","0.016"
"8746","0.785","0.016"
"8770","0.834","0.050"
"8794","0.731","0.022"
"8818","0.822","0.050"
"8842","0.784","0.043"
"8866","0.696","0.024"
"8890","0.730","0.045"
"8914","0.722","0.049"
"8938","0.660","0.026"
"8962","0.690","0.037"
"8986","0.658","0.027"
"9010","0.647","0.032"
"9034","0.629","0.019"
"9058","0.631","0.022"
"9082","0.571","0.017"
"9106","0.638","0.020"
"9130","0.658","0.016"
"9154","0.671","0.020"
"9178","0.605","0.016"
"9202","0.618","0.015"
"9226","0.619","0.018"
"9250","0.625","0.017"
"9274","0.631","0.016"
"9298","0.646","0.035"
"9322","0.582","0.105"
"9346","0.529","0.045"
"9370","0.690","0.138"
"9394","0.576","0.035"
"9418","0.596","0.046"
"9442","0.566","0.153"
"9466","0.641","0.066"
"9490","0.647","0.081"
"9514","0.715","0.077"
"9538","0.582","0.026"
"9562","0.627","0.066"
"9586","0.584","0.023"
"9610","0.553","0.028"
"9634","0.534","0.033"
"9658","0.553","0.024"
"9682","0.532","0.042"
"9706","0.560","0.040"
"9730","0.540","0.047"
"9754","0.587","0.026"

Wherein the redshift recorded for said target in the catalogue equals 3.52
